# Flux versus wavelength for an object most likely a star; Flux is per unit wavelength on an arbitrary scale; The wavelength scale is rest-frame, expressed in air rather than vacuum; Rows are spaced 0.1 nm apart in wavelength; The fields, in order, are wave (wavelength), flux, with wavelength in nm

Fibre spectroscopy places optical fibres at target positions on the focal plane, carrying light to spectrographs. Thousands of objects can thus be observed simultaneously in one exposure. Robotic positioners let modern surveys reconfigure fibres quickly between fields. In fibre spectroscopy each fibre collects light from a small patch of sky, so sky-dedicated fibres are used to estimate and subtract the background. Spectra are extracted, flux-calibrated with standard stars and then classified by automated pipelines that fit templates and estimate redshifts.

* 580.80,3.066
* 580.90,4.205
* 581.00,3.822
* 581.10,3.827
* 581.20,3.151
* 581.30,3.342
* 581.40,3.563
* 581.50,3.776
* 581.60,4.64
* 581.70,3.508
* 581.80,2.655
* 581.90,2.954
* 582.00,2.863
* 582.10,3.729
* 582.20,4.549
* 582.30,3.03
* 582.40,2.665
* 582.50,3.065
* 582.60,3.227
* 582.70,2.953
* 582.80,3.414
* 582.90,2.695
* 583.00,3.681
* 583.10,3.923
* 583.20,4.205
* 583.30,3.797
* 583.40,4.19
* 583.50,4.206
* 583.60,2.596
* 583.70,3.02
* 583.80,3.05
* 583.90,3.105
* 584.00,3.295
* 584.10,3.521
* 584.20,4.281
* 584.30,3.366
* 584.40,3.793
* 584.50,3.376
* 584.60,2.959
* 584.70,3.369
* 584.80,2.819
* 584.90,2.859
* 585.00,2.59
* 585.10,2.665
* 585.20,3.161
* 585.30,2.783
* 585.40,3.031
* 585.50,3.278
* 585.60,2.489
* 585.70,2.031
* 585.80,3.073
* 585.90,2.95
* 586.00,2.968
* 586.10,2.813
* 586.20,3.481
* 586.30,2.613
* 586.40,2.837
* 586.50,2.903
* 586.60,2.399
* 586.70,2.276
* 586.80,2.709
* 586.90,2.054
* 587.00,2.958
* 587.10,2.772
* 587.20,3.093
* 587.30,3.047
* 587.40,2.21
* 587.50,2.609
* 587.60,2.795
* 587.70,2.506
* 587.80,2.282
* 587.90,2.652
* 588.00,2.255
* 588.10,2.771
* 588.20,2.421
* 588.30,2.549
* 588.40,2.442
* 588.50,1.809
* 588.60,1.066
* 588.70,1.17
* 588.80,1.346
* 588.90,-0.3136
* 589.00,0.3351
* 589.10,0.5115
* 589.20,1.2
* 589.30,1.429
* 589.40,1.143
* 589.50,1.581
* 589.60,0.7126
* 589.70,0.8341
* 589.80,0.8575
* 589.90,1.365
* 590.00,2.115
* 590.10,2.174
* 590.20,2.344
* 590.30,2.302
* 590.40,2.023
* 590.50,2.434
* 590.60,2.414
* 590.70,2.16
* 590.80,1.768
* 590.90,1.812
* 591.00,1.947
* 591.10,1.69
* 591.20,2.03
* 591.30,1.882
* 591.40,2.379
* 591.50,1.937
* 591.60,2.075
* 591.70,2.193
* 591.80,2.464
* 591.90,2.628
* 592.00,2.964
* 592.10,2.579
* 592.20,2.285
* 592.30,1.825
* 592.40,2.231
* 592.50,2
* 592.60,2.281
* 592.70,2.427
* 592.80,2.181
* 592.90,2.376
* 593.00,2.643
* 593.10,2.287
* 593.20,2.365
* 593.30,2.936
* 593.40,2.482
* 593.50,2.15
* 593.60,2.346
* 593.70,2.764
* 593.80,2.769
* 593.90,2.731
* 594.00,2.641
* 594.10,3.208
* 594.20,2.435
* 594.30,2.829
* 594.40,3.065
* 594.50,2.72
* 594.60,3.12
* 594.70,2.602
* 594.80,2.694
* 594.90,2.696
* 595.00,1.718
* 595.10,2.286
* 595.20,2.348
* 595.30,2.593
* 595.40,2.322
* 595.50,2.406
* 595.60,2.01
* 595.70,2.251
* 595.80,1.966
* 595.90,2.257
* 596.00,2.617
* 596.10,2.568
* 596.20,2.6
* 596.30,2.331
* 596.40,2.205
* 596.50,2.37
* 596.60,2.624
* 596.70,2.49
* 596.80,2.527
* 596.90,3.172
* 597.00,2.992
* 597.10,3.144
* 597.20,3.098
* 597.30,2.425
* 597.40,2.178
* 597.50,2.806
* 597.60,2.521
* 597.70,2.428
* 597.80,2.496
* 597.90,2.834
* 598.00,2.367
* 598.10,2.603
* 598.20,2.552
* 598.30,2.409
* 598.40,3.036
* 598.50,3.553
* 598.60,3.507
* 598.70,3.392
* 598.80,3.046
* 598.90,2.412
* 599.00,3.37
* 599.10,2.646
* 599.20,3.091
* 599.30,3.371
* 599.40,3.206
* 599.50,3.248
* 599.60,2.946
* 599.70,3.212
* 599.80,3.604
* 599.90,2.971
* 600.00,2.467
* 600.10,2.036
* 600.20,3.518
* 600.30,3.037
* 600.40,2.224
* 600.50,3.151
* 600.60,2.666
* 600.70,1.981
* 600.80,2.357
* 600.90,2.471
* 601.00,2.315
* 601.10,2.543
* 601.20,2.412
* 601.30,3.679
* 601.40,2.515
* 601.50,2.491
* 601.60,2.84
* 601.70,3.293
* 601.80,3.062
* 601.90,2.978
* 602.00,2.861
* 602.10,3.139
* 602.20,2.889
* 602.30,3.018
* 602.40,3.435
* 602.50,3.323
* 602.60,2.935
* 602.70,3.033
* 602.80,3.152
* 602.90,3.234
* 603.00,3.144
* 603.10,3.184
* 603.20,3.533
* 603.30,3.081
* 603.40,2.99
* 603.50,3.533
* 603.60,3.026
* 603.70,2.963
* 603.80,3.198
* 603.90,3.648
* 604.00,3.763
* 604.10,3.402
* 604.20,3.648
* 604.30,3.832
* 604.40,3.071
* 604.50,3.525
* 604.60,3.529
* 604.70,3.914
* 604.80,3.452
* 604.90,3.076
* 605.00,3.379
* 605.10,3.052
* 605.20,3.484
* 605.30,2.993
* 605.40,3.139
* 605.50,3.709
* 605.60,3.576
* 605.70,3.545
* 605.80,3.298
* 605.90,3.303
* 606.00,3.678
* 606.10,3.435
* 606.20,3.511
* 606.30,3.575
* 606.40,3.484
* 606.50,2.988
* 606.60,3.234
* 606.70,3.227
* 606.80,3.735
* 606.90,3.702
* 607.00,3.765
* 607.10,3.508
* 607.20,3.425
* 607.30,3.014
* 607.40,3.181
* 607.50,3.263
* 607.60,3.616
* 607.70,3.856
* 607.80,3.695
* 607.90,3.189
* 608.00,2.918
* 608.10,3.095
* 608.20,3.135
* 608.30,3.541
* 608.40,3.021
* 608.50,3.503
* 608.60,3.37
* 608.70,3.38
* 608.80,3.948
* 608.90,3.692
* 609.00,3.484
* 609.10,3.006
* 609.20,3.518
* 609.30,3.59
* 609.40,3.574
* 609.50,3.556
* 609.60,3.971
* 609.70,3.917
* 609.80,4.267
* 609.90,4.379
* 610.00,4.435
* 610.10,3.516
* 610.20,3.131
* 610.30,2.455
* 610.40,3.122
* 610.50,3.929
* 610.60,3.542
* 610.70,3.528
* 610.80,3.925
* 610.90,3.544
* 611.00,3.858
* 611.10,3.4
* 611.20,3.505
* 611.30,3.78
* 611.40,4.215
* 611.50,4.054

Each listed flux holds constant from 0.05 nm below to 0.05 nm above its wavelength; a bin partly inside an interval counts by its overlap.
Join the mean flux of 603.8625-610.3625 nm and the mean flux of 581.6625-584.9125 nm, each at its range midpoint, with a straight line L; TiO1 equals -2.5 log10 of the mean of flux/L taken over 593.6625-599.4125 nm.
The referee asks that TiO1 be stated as 0.27 mag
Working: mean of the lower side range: 3.36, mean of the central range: 2.68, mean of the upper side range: 3.47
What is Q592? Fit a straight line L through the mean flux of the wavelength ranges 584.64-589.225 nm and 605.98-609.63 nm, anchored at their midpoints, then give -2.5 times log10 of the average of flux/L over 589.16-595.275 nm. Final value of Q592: 0.21 mag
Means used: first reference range 2.41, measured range 2.21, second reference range 3.44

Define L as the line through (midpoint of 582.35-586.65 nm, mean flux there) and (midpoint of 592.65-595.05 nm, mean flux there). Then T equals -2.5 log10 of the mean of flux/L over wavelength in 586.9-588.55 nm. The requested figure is 0.16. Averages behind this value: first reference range 3.15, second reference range 2.59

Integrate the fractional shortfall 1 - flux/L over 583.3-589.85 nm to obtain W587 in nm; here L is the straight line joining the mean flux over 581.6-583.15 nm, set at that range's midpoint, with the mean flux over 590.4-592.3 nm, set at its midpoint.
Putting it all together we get 0.78 nm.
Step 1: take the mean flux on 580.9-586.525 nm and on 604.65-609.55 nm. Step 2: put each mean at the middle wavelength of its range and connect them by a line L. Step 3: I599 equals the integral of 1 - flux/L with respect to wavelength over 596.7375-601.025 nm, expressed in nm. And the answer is 0.687 nm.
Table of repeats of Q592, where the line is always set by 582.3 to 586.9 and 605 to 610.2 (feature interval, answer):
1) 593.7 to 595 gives 0.19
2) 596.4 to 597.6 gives 0.23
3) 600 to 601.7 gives 0.26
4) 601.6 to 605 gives 0.05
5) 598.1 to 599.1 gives 0.12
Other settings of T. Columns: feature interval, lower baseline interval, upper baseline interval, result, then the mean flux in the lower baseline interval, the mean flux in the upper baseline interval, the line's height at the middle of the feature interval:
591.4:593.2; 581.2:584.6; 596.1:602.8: 0.312 mag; 3.44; 2.83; 3.09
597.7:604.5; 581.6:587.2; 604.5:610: 0.132 mag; 3.13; 3.48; 3.39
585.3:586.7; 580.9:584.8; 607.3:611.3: 0.225 mag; 3.45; 3.52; 3.46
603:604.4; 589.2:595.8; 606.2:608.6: -0.087 mag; 2.22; 3.38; 3.09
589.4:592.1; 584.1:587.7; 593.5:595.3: 0.364 mag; 2.9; 2.63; 2.75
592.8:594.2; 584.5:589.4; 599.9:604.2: 0.031 mag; 2.39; 2.97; 2.64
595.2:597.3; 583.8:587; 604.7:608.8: 0.253 mag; 2.96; 3.39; 3.18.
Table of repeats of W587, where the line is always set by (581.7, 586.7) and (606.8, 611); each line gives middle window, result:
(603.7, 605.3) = 0.01 nm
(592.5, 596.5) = 1.00 nm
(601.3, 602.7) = 0.17 nm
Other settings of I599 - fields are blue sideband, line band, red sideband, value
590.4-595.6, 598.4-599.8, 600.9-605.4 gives -0.153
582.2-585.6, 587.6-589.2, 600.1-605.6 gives 0.742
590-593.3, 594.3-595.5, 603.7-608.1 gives -0.031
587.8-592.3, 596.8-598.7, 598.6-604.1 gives -0.117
